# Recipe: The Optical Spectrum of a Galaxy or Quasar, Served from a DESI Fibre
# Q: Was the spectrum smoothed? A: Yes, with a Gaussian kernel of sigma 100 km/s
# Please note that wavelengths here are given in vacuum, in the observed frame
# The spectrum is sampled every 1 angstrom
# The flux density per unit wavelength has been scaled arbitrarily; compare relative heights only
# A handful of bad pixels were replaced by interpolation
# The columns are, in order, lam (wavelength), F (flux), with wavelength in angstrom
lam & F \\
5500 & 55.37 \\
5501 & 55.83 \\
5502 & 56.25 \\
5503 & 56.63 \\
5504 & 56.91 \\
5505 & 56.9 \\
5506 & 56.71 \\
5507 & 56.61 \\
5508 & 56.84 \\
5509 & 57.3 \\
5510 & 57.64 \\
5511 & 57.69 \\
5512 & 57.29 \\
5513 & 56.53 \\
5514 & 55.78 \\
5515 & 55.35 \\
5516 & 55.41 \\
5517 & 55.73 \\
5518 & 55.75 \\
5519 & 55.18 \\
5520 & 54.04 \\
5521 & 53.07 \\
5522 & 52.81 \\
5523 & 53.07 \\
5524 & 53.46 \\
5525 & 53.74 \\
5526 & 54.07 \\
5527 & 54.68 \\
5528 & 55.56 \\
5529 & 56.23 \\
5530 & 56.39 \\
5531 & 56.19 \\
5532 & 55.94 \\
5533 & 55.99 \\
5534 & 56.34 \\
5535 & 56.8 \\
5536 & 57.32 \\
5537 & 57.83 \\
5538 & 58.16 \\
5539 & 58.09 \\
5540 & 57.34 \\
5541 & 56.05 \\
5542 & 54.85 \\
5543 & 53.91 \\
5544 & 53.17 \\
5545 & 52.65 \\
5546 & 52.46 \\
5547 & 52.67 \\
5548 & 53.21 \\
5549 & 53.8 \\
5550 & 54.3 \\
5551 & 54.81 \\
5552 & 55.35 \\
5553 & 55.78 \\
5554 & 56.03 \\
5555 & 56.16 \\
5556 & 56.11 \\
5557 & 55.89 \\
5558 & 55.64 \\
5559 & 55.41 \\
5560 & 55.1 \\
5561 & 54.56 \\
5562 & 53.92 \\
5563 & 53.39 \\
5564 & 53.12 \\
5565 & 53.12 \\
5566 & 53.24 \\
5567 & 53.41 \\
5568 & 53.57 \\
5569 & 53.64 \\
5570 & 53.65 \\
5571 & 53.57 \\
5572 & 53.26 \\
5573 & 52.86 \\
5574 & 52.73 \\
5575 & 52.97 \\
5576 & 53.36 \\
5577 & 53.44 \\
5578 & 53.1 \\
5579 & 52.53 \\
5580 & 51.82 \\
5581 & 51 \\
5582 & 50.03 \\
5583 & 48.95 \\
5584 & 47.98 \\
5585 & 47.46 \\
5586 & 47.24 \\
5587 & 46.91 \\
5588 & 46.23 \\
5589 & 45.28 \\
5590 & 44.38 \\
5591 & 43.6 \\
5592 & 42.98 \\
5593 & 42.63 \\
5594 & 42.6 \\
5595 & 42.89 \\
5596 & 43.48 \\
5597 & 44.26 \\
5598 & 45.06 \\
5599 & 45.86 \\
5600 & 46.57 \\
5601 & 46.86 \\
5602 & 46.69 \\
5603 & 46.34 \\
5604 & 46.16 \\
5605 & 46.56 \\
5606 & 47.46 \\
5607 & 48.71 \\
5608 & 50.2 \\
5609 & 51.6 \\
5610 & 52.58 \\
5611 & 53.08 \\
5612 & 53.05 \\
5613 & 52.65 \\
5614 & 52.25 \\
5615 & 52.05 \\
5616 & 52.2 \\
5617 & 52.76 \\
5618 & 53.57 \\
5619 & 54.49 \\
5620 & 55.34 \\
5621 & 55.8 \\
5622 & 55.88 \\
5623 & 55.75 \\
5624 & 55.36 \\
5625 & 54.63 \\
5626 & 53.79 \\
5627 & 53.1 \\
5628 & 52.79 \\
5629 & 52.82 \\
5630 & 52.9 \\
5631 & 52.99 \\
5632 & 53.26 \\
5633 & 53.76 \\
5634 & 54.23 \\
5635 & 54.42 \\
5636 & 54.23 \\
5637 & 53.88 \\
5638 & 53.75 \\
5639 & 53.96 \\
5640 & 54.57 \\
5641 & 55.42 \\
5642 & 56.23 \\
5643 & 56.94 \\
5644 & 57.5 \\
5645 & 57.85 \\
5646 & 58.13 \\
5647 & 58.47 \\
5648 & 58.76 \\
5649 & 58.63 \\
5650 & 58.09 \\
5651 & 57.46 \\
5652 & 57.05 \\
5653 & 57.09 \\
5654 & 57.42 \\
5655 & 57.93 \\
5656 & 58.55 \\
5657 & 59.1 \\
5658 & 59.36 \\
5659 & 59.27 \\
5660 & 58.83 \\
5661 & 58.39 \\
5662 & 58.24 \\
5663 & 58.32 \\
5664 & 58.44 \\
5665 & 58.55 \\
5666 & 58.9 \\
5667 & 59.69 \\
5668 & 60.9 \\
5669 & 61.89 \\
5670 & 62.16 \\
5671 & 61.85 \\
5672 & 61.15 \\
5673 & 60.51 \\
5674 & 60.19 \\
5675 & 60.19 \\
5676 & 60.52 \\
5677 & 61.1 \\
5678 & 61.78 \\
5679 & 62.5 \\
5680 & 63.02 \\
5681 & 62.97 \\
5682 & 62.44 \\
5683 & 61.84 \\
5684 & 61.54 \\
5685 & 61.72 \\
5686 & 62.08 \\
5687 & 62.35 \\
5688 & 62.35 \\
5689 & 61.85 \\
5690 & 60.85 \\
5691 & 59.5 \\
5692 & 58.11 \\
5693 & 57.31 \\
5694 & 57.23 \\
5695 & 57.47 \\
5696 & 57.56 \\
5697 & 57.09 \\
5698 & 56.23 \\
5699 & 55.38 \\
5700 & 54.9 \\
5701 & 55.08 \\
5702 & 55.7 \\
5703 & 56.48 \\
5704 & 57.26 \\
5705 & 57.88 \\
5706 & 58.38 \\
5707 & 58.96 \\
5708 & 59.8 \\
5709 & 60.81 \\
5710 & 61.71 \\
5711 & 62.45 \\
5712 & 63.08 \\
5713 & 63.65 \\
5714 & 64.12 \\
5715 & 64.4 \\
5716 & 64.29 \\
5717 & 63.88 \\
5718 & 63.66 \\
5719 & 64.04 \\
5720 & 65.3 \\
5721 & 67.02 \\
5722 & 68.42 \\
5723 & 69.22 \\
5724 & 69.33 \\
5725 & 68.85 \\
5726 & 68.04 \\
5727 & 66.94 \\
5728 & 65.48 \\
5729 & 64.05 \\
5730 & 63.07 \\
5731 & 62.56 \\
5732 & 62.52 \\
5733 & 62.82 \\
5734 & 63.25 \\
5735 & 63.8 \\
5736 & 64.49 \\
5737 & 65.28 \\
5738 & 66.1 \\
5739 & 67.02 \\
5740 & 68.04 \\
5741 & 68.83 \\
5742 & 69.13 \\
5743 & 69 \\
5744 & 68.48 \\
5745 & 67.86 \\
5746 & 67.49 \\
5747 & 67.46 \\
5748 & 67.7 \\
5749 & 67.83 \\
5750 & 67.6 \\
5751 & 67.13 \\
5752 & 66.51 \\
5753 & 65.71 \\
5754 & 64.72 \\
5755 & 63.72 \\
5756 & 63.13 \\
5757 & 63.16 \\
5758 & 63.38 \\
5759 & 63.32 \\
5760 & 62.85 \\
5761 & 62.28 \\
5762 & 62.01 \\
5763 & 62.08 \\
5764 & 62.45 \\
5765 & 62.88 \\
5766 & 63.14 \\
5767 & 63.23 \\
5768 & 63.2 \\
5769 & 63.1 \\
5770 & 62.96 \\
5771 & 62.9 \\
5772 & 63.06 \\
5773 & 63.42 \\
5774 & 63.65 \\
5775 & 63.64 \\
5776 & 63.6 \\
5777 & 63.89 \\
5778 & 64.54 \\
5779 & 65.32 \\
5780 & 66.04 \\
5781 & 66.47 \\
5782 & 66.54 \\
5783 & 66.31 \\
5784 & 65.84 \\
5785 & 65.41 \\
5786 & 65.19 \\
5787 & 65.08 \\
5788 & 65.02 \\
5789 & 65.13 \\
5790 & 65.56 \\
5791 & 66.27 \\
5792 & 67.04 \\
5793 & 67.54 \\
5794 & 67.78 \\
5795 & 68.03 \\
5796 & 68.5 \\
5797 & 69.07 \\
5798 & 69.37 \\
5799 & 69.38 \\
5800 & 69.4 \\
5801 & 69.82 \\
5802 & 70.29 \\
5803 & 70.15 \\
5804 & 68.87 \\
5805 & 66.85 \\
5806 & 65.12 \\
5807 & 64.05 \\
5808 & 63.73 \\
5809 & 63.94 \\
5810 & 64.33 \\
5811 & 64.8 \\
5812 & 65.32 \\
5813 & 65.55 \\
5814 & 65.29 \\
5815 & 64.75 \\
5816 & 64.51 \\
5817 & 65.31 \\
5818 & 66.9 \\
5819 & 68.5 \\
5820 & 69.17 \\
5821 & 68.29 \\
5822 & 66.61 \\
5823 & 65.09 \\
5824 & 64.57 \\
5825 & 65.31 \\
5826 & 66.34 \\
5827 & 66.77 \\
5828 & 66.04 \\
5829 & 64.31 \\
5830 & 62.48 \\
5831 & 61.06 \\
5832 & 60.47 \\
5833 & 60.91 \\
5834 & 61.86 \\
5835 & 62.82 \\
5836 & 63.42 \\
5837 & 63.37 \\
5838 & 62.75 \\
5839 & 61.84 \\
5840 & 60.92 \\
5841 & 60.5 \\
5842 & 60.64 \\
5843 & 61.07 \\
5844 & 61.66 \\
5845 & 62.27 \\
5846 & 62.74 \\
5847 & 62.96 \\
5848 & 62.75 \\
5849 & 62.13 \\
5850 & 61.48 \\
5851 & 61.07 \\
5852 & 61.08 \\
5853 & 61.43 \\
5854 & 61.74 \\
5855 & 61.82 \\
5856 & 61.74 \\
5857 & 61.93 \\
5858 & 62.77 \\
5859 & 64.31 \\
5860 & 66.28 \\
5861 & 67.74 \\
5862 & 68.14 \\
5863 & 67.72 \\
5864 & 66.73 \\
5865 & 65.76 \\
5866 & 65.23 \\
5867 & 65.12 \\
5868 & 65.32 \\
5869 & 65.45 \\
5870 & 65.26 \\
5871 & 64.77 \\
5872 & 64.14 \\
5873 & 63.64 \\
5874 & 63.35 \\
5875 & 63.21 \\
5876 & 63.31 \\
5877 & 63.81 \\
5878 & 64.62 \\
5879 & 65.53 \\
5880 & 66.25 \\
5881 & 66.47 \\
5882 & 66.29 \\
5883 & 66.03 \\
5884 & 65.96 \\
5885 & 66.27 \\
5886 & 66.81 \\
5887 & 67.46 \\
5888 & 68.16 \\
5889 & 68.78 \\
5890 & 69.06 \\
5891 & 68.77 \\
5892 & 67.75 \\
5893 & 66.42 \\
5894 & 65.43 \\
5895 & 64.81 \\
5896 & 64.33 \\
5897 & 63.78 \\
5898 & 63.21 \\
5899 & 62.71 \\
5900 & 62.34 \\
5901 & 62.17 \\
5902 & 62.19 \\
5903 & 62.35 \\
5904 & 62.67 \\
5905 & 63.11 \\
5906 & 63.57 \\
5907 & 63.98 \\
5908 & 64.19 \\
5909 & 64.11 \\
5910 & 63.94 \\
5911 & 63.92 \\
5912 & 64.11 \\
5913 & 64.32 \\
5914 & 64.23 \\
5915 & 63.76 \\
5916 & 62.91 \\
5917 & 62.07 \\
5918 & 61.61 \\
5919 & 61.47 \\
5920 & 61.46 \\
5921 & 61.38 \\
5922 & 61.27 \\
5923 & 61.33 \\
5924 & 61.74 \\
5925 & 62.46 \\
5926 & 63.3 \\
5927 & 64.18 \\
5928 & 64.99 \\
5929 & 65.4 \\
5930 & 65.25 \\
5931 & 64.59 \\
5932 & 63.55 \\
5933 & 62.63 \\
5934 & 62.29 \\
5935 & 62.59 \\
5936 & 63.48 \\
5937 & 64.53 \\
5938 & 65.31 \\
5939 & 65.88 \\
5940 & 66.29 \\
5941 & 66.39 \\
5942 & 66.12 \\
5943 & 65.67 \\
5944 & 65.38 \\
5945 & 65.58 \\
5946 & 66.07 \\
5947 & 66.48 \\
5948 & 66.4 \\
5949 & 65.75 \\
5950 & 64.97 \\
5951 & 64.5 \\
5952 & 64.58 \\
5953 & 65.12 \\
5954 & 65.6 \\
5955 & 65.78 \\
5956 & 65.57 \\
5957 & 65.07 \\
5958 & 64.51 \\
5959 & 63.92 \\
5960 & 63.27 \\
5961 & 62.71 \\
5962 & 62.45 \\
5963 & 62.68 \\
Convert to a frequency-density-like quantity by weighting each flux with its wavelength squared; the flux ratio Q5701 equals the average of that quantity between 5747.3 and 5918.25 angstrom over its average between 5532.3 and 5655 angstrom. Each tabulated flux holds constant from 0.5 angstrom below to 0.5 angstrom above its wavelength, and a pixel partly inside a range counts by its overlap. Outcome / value 1.3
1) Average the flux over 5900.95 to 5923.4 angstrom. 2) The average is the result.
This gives 62.9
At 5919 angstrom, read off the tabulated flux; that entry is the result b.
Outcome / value 61.47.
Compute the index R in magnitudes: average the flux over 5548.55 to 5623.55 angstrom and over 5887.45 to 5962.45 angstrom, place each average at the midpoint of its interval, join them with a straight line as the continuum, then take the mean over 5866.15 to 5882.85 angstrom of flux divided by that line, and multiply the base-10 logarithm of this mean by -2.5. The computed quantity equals -0.04 mag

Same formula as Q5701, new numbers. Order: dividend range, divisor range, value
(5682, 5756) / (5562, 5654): 1.27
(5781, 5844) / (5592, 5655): 1.33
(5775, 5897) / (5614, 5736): 1.16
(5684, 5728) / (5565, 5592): 1.27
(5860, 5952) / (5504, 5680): 1.33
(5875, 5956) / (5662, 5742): 1.12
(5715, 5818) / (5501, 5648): 1.32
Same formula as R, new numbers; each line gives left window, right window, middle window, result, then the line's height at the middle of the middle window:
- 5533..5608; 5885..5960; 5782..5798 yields -0.122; 59.5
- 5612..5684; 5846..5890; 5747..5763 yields -0.067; 60.8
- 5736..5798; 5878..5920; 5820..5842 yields 0.024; 65.1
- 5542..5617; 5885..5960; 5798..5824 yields -0.114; 60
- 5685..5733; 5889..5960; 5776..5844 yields -0.043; 62.9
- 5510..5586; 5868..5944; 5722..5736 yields -0.105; 59.4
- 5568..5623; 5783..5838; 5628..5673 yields -0.067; 53.8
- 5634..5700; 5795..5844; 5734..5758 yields -0.072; 62.1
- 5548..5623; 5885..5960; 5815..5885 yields -0.044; 61.5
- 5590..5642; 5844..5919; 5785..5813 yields -0.115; 60.1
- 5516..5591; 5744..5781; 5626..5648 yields 0.058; 57.9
